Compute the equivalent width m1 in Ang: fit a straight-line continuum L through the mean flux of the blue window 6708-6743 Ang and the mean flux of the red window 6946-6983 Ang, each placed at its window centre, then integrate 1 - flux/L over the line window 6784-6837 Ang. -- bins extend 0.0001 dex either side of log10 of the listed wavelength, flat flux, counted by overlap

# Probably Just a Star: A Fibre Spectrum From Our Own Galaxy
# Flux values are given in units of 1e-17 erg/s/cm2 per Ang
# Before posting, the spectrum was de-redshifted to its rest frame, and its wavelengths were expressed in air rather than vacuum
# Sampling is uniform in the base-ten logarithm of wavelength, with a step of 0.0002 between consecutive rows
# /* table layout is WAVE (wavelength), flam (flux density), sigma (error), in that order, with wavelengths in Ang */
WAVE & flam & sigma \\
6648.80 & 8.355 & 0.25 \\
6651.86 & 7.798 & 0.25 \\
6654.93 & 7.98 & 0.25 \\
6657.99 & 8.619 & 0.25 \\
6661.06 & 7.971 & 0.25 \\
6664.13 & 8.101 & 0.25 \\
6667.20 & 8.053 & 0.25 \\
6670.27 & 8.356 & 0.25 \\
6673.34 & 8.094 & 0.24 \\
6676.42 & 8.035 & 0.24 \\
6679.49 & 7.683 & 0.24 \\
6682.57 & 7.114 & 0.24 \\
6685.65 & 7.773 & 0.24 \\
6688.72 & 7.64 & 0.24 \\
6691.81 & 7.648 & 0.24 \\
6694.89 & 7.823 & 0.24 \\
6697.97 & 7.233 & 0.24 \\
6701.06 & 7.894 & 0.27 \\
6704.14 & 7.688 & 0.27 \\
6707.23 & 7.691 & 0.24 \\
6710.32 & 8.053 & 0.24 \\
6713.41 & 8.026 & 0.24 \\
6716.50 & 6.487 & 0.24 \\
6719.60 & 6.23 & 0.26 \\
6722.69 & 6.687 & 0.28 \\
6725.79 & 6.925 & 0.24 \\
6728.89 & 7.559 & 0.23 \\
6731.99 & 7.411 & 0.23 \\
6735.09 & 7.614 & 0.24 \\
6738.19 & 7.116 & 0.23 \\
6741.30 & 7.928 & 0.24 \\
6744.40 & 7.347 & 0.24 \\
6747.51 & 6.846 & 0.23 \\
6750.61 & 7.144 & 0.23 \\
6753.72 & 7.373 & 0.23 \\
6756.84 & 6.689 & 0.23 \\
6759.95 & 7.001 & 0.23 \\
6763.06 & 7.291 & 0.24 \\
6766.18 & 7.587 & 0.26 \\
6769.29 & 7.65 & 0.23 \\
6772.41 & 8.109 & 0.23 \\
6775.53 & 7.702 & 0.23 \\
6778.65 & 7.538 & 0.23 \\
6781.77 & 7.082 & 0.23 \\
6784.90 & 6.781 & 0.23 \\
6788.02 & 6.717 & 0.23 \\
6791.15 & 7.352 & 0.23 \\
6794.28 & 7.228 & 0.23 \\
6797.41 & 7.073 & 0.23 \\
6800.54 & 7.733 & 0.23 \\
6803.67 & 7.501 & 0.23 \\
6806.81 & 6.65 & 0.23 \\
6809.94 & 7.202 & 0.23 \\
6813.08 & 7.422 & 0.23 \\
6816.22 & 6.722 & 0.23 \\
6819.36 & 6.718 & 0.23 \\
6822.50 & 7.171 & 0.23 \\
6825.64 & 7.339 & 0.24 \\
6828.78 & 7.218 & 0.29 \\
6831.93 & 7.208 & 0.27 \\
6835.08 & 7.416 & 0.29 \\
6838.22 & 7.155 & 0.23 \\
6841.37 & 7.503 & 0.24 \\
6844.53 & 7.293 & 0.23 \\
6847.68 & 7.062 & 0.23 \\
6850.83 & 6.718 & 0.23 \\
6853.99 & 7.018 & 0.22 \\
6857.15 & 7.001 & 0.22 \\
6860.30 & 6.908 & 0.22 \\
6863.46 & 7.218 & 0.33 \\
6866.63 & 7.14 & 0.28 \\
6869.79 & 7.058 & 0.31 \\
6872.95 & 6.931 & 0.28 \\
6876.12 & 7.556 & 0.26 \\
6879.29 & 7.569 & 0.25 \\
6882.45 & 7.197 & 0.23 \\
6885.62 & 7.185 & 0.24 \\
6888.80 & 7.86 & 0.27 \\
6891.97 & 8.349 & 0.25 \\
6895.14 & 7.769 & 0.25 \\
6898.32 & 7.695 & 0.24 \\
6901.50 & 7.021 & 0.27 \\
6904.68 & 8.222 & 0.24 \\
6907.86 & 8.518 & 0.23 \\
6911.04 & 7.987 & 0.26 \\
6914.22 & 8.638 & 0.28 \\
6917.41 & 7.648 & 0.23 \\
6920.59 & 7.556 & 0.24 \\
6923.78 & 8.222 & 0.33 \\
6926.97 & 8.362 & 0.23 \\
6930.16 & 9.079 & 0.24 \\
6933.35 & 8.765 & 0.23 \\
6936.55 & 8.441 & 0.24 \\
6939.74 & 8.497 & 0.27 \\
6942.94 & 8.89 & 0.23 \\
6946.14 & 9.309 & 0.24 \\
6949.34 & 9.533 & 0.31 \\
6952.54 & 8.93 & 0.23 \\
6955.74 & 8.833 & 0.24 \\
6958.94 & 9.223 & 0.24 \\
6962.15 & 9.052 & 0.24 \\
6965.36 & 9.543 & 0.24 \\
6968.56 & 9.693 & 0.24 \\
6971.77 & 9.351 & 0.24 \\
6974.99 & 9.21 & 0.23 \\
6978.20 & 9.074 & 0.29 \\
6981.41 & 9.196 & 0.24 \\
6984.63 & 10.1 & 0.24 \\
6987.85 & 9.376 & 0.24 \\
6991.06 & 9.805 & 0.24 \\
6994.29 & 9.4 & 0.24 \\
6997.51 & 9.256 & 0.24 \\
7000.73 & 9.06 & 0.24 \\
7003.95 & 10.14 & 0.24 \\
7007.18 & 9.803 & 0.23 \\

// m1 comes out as 5.5 Ang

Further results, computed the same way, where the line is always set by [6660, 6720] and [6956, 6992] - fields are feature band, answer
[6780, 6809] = 4.2 Ang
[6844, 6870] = 5.0 Ang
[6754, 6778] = 2.1 Ang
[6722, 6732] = 1.0 Ang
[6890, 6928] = 4.3 Ang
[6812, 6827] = 2.5 Ang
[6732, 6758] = 2.4 Ang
